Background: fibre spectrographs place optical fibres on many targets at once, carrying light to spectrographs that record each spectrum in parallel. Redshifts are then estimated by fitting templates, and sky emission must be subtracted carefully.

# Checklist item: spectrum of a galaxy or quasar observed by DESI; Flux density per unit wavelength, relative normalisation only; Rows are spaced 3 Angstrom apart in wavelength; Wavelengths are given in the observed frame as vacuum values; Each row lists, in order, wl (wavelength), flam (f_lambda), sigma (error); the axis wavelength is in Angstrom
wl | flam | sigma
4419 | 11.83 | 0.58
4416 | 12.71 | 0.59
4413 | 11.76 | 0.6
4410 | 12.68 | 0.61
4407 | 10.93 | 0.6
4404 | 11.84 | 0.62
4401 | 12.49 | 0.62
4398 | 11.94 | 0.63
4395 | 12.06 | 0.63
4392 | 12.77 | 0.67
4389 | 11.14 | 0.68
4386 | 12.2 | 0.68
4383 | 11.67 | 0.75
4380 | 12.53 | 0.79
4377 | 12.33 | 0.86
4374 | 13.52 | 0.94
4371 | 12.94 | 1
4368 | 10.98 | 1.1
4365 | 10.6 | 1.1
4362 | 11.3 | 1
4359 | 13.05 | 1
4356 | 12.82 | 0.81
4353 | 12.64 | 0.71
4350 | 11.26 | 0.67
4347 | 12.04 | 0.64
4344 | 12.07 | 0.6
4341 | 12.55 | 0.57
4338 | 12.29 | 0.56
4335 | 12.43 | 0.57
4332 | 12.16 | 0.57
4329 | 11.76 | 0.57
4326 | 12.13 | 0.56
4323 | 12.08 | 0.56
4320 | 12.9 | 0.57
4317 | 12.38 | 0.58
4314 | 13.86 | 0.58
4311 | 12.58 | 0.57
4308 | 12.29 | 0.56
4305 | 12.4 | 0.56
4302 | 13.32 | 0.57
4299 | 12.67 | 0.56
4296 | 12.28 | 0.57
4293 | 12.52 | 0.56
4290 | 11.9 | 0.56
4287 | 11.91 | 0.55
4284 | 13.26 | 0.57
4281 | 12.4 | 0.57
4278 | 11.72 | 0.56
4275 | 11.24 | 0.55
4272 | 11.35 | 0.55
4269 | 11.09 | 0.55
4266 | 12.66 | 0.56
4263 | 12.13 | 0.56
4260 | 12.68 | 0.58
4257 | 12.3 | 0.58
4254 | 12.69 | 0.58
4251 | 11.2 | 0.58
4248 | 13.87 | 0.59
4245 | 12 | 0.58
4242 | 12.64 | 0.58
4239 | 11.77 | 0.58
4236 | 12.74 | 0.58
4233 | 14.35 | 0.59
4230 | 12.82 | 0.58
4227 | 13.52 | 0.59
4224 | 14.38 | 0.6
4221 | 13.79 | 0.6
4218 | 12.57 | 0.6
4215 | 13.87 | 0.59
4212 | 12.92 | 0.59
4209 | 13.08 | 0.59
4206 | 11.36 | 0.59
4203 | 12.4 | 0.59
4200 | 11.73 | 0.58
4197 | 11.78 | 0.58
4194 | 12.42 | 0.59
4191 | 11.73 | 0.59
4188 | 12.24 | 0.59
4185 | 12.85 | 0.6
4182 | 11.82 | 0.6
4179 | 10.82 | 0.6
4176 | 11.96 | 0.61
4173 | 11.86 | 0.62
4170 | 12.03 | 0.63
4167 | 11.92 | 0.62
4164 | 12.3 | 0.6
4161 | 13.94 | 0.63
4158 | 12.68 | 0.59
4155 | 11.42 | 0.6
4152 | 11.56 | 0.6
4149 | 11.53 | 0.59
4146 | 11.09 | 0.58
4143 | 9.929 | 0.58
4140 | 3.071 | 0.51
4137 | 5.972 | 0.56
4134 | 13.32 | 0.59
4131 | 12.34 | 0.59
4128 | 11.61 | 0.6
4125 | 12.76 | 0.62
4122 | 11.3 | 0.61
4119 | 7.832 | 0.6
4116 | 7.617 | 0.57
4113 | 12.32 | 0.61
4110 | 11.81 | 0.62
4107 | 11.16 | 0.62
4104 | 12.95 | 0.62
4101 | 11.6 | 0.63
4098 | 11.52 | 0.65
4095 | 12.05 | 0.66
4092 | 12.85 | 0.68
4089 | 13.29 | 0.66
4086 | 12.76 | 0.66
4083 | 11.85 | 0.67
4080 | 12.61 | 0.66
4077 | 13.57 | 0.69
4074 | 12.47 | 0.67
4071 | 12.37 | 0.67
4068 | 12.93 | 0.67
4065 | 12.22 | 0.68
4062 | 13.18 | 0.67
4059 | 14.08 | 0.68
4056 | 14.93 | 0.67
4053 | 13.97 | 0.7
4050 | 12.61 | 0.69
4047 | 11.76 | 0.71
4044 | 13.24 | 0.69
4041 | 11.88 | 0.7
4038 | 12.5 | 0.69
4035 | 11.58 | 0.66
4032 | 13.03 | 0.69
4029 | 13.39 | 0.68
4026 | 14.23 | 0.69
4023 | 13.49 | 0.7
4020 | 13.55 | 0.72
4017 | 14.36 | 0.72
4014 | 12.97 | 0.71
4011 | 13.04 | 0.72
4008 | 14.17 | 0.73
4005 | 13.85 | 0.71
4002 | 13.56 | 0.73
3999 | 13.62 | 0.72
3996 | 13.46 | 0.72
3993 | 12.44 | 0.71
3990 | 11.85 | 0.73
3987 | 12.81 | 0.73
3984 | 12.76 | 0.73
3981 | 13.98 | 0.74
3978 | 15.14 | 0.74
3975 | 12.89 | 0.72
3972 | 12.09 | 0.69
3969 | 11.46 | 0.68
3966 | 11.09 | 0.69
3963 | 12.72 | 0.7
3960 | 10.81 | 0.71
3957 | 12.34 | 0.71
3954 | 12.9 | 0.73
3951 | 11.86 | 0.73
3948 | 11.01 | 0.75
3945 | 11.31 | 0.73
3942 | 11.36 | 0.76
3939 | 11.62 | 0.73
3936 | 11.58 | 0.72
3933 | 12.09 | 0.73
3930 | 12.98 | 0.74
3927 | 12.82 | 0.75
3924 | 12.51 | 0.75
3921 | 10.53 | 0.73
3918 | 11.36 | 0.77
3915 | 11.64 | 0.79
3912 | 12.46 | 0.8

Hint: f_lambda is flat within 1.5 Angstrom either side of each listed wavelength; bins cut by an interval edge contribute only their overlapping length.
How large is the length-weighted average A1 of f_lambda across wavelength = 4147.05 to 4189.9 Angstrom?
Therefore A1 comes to 12.1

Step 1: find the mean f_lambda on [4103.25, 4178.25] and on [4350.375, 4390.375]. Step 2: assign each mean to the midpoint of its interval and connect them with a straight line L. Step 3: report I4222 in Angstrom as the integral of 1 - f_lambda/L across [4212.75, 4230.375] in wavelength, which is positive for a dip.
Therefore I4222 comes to -3.24 Angstrom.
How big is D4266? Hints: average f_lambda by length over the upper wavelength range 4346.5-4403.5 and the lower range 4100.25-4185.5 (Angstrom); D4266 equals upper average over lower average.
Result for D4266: 1.1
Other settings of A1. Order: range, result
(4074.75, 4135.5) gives 11.9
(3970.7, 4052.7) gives 13.1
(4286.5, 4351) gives 12.4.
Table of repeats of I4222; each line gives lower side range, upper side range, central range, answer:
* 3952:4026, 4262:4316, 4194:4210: 0.6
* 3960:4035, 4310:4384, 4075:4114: 1.6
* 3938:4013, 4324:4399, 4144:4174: 0.9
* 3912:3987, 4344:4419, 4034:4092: -3.4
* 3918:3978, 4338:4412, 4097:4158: 6.8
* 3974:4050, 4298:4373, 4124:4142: 4.3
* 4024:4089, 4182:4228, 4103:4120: 2.9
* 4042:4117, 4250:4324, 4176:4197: 0.7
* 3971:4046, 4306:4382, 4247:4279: 1.2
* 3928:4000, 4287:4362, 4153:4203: 1.1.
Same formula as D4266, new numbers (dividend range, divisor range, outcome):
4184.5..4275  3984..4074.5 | 0.96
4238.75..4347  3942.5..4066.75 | 0.96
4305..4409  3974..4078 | 0.92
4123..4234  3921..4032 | 0.94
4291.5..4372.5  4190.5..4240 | 0.96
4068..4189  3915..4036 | 0.92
